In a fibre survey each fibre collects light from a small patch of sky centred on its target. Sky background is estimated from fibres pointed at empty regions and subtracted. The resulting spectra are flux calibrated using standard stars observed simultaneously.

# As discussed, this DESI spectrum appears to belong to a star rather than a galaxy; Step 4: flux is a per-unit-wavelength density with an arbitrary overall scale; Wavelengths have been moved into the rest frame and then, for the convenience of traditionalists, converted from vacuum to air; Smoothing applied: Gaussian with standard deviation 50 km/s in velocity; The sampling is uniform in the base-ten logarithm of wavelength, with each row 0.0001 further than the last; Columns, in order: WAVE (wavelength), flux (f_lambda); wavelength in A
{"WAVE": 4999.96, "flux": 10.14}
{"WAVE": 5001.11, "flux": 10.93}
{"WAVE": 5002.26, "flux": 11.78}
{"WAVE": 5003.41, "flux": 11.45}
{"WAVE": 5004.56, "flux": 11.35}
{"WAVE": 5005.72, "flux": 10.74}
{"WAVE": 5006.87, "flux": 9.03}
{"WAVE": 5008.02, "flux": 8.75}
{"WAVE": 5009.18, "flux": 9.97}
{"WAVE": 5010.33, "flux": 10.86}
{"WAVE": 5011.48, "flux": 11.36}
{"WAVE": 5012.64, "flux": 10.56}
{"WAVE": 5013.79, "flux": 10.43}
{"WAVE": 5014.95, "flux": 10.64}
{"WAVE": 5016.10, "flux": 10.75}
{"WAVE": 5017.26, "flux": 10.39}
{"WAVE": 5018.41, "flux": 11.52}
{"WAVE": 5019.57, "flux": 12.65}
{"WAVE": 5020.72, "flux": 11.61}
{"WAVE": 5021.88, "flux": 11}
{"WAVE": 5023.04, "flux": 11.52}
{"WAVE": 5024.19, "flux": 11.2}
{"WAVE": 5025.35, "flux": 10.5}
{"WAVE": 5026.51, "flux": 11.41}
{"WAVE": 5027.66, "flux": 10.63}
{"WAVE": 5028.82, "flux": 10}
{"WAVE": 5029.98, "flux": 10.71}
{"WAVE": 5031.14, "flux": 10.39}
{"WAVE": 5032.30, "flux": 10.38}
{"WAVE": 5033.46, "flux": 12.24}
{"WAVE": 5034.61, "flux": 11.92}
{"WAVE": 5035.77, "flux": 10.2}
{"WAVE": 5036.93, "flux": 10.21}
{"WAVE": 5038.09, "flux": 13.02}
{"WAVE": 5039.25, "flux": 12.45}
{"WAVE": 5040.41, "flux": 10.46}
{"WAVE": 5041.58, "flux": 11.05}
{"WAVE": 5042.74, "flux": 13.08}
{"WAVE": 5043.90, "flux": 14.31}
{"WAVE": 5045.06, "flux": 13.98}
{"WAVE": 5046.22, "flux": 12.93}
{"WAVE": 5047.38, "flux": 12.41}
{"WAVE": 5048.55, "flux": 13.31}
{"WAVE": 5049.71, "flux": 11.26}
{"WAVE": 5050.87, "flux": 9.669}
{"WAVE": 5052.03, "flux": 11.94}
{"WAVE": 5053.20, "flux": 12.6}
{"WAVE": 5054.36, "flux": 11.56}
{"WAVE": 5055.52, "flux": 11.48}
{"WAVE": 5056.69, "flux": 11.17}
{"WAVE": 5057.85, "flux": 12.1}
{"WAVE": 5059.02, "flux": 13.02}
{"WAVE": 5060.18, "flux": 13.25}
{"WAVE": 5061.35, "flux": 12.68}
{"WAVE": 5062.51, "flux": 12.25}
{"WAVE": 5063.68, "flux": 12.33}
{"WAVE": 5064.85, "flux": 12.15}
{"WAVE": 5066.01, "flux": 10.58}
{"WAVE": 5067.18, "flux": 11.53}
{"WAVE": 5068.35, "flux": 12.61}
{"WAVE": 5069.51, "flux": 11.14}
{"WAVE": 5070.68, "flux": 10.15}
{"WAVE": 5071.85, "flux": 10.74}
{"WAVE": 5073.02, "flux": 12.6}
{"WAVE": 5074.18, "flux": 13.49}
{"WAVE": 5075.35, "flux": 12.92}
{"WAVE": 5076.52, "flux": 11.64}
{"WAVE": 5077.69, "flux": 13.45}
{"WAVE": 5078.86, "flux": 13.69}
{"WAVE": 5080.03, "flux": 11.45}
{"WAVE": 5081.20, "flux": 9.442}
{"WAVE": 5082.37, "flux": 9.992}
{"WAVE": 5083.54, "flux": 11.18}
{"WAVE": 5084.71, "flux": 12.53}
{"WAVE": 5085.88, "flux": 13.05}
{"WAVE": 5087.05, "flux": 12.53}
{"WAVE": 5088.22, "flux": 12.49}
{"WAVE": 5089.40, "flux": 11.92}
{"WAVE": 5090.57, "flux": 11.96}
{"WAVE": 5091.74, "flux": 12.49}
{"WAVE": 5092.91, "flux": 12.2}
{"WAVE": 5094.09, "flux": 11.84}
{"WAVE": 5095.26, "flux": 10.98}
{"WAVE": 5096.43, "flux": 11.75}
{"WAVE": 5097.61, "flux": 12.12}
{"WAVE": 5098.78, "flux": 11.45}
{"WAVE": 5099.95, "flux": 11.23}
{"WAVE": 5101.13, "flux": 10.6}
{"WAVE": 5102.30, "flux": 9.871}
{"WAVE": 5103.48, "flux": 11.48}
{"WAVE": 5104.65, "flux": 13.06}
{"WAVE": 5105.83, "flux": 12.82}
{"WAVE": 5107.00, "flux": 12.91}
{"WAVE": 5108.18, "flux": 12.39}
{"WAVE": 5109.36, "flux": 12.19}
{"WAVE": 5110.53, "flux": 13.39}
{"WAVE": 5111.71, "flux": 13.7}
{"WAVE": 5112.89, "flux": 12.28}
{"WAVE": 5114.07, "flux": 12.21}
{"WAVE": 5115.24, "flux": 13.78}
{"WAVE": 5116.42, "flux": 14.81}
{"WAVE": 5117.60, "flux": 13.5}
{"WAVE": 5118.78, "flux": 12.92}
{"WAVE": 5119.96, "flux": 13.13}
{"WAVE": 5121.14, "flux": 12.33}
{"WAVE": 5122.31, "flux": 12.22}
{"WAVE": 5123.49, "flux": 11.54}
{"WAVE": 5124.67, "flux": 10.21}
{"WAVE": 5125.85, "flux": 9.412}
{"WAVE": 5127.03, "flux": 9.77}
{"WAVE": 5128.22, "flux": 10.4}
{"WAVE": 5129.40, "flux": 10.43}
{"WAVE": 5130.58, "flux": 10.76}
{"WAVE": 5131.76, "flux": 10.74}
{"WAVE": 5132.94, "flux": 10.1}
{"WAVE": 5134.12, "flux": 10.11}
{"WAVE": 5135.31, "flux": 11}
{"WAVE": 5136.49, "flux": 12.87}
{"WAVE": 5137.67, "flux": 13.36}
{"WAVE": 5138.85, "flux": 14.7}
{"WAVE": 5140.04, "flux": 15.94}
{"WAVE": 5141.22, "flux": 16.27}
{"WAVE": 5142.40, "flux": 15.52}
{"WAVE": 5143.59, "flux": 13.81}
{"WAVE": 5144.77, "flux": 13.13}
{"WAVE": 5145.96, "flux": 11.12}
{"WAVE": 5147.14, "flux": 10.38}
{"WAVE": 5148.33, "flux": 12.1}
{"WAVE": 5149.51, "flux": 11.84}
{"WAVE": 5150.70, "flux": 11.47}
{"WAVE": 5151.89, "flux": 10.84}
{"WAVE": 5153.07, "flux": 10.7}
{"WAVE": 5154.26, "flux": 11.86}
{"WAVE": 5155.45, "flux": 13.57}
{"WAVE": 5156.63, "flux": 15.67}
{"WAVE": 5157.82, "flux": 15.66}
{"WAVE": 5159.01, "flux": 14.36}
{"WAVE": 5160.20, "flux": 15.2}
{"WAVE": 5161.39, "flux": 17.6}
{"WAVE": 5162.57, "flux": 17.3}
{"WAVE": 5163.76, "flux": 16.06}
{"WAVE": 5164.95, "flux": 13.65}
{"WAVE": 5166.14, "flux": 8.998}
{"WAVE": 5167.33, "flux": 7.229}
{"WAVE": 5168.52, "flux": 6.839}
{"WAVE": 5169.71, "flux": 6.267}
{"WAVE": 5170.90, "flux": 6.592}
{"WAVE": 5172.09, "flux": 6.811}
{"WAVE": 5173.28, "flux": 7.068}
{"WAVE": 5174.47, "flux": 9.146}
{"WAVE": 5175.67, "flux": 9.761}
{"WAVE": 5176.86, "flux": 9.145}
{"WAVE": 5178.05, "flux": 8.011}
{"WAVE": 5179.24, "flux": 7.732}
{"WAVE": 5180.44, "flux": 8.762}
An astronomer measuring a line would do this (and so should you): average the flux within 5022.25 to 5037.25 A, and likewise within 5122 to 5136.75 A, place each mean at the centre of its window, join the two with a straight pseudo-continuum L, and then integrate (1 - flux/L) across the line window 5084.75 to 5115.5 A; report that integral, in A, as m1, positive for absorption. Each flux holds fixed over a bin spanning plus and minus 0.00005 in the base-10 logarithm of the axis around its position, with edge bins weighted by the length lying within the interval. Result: -4.15 A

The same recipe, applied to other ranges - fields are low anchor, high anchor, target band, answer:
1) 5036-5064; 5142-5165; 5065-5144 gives 4.9 A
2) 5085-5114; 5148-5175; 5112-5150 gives -1.4 A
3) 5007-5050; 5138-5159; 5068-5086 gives 0.4 A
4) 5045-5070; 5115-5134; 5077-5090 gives -0.1 A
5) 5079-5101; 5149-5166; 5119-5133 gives 2.0 A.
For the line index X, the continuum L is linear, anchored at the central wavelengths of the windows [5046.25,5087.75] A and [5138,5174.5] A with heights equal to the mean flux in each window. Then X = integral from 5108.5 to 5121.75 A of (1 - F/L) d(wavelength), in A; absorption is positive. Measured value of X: -1.08 A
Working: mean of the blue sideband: 12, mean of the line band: 13.1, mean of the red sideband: 12.2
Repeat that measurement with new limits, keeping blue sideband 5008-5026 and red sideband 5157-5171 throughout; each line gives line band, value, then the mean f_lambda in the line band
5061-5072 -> -0.2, 11.6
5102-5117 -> -1.1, 12.7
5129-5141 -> 0.0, 12.2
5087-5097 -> -0.3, 12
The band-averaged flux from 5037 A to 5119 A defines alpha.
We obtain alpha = 12.1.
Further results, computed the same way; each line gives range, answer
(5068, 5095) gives 12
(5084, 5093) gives 12.4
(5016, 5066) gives 11.7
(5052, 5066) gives 12.2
